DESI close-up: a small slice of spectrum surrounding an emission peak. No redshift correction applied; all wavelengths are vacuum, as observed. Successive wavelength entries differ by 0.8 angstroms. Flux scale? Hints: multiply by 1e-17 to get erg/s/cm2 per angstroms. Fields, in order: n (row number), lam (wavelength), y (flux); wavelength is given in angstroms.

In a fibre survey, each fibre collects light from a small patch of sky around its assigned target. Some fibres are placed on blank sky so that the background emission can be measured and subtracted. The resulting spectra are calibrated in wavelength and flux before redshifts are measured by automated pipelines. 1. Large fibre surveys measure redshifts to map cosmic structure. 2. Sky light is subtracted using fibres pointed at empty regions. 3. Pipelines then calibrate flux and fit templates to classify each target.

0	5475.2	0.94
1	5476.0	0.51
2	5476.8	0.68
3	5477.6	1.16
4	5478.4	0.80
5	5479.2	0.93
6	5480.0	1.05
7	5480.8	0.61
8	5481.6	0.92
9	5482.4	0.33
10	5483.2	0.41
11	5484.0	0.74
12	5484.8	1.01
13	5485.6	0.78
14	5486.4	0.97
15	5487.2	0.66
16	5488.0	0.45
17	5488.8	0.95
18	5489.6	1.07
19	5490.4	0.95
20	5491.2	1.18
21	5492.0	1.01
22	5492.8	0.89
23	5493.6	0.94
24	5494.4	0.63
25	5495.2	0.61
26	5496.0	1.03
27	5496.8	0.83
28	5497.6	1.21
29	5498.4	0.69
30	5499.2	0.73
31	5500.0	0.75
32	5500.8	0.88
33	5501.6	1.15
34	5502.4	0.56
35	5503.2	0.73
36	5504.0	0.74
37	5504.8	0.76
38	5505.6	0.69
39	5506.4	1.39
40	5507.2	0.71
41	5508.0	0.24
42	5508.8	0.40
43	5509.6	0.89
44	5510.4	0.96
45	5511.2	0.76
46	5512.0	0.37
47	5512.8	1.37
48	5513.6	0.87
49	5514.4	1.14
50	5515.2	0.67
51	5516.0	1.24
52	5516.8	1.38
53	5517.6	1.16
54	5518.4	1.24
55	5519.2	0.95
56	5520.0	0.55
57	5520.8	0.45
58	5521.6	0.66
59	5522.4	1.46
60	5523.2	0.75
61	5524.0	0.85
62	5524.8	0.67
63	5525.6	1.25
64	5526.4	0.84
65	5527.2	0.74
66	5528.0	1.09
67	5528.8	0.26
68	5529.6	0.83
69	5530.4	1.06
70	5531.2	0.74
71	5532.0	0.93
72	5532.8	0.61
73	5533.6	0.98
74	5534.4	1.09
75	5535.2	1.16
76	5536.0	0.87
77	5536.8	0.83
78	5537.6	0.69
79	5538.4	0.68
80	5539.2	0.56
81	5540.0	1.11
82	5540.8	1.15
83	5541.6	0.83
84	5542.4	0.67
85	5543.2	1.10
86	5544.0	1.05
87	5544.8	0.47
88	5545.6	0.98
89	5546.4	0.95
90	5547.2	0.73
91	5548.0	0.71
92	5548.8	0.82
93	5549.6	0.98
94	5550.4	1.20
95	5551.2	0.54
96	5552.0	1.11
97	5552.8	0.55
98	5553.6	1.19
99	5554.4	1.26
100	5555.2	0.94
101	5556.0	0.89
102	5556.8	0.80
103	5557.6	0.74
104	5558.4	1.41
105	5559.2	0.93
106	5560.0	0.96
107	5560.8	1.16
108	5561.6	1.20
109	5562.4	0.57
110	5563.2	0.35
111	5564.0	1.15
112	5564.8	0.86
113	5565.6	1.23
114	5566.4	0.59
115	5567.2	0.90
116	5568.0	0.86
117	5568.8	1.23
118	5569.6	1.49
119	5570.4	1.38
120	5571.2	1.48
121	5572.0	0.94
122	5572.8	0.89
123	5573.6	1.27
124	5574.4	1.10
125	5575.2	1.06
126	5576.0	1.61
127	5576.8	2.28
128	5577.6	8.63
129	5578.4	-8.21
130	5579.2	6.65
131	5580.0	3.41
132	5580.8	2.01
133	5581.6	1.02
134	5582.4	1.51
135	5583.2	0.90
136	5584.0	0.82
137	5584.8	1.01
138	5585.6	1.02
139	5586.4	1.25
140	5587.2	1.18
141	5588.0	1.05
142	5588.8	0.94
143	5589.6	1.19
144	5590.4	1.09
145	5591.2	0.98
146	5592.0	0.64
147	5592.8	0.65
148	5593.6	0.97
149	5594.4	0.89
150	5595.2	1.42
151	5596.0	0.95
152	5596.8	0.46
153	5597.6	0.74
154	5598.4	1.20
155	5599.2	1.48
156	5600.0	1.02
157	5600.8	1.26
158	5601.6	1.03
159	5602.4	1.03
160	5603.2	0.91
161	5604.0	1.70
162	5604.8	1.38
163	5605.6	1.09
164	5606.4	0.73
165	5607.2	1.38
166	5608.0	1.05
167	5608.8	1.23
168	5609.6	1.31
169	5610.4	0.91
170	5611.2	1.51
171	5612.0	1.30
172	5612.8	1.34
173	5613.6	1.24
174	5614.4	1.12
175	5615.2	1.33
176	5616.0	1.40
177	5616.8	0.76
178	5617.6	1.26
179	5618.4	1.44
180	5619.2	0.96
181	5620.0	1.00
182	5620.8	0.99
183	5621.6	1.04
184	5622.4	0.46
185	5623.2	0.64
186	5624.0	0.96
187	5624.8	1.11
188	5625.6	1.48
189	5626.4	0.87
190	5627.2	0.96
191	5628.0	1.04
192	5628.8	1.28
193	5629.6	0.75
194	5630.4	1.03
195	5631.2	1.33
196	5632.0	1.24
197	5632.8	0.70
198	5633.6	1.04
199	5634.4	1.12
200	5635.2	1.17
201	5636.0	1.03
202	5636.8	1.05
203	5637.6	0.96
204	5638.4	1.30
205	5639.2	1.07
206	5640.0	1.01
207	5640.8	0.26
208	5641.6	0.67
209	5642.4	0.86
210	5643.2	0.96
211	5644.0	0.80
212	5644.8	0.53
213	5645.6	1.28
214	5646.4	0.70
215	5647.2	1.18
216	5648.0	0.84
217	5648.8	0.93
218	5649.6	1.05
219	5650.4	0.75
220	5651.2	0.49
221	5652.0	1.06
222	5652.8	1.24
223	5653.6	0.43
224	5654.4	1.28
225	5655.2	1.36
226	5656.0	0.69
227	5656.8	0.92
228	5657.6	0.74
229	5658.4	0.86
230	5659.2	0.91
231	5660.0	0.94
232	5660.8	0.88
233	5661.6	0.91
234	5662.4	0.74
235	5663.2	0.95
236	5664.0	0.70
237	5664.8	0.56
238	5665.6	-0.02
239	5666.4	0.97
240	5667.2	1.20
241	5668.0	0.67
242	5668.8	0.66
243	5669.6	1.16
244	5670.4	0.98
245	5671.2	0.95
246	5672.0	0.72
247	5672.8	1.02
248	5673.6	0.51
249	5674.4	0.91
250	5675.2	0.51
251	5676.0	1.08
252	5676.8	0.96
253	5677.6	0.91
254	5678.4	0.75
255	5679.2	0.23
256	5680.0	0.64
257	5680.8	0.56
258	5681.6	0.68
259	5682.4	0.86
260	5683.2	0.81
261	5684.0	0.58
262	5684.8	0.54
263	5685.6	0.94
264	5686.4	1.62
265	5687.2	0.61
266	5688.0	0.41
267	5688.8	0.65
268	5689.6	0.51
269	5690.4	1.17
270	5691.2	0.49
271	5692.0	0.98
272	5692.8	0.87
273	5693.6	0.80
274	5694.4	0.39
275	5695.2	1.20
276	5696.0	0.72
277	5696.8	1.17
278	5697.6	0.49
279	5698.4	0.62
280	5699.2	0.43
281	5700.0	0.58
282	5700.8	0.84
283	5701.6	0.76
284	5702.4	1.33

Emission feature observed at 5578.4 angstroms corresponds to C III]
